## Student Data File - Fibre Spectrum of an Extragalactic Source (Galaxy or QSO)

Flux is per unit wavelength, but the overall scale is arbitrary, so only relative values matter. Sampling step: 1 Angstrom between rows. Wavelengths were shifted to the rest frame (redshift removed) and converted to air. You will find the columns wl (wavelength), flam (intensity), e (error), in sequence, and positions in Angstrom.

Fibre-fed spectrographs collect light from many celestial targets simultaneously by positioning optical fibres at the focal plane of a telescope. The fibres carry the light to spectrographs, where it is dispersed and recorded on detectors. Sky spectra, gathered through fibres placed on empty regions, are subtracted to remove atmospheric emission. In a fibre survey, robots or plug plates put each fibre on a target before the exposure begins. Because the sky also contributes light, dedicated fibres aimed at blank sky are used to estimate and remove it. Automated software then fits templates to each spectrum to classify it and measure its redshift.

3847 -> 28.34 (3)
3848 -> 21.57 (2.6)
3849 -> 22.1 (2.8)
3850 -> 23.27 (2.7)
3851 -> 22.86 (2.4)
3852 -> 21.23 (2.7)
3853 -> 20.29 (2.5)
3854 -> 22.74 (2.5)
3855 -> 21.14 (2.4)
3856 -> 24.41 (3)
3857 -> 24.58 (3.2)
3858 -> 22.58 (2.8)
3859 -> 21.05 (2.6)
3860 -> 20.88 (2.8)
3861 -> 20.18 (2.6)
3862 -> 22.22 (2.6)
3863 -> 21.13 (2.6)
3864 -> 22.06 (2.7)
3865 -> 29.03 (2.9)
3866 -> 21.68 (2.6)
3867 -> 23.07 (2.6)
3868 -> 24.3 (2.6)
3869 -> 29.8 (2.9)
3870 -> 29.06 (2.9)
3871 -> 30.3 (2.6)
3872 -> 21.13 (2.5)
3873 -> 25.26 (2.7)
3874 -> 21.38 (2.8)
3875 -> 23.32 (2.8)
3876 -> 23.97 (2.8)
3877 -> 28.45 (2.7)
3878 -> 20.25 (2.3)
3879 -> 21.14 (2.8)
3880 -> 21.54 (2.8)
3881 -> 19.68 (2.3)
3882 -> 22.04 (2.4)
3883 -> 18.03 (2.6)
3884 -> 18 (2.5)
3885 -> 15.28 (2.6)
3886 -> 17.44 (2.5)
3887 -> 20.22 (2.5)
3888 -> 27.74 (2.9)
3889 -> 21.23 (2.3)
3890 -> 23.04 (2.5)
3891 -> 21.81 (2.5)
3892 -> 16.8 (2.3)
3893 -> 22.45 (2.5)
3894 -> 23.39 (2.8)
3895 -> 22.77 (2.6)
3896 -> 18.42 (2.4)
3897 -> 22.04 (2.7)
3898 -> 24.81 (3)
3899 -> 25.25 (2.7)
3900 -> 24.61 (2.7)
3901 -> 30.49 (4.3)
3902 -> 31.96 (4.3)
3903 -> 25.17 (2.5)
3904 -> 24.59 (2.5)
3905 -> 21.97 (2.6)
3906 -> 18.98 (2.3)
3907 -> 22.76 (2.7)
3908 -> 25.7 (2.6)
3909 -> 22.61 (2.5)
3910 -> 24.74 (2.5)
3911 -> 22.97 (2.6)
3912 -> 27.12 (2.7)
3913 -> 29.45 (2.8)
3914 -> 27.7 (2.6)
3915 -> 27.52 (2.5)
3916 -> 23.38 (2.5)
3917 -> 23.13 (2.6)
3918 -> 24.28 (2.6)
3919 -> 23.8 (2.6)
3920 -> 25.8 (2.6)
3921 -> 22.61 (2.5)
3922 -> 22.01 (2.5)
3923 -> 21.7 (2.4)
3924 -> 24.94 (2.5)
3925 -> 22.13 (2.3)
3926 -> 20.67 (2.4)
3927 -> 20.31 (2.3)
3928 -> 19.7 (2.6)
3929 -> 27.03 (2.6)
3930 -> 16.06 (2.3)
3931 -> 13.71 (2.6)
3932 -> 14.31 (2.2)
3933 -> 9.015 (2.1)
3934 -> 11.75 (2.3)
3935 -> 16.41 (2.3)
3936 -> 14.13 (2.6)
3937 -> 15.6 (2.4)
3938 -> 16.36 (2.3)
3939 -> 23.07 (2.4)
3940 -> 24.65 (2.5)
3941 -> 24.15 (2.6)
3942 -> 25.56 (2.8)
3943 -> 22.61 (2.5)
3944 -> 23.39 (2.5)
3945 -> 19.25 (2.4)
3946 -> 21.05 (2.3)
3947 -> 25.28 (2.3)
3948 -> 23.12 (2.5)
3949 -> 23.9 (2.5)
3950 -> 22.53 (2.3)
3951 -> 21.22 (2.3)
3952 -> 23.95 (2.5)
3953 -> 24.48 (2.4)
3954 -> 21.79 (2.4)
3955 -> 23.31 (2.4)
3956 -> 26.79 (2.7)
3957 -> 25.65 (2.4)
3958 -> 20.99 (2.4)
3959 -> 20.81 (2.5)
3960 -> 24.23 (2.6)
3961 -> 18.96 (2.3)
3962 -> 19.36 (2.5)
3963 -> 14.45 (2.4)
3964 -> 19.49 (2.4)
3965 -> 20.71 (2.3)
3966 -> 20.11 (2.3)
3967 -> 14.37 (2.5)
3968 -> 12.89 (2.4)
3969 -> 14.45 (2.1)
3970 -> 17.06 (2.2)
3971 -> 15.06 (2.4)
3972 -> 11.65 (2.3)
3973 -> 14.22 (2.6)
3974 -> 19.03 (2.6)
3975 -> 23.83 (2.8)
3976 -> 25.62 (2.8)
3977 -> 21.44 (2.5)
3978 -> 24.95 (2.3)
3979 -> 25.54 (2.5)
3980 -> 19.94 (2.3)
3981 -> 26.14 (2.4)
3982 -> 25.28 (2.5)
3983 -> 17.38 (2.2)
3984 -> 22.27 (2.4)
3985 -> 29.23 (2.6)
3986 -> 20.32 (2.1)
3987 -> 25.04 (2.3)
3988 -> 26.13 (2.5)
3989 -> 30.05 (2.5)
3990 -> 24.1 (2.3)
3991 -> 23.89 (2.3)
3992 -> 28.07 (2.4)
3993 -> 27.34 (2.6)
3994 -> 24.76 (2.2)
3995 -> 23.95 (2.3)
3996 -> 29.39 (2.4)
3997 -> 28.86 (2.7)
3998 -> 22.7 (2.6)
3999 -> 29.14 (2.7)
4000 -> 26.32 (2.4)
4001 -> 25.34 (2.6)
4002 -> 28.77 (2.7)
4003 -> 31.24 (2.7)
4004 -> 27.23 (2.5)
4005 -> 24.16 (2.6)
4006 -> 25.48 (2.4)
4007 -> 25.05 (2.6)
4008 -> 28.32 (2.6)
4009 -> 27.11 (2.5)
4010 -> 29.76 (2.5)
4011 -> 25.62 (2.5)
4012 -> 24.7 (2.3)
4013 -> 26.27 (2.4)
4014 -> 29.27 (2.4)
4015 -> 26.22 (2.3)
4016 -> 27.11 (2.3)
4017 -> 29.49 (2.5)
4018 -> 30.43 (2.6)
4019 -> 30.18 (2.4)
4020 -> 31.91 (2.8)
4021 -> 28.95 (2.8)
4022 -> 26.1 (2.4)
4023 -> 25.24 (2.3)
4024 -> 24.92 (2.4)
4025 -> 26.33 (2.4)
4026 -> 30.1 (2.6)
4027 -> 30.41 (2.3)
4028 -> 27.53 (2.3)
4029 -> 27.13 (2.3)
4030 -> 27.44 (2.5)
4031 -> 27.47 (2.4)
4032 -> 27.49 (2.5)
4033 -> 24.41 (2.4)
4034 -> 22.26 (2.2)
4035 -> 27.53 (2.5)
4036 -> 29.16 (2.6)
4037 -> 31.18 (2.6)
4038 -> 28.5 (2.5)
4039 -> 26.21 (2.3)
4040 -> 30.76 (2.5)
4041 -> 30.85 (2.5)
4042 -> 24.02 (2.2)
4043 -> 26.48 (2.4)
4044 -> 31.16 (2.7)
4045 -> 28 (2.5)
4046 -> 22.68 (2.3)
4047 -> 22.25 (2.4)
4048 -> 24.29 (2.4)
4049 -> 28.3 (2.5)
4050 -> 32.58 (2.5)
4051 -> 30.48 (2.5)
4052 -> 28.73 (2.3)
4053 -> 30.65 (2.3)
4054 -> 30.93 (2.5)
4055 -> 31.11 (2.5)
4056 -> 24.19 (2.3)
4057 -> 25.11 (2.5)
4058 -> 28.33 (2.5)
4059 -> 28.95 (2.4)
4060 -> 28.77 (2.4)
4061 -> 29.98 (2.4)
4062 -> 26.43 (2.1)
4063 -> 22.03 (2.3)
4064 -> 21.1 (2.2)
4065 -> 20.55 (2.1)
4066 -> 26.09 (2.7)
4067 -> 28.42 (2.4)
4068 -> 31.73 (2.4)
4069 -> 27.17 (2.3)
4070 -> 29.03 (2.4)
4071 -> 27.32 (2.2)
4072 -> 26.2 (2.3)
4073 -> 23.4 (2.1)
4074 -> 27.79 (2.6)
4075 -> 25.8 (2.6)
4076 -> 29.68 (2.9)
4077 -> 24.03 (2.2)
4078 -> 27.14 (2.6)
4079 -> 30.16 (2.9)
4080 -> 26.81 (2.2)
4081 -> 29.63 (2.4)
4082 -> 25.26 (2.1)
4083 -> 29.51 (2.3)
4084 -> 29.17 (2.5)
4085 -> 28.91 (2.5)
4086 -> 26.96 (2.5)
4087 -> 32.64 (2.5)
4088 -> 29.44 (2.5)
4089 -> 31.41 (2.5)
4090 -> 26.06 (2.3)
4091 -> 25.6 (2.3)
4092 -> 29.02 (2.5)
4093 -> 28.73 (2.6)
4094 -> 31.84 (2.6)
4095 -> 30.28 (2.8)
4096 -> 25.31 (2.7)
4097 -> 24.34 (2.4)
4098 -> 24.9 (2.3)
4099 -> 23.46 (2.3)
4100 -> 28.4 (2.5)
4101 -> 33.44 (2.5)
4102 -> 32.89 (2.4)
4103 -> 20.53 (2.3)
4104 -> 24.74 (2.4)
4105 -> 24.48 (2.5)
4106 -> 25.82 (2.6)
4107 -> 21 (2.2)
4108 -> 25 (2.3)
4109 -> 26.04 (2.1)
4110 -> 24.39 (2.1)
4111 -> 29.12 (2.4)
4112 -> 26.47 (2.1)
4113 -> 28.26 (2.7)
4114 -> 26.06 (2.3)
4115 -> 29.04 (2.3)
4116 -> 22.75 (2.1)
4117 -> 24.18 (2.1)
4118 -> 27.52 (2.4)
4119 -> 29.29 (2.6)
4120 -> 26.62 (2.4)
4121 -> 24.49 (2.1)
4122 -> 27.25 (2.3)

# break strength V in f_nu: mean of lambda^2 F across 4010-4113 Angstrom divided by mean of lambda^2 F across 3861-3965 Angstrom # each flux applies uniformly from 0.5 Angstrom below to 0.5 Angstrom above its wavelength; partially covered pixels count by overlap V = 1.3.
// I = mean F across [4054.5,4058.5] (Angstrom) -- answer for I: 27.2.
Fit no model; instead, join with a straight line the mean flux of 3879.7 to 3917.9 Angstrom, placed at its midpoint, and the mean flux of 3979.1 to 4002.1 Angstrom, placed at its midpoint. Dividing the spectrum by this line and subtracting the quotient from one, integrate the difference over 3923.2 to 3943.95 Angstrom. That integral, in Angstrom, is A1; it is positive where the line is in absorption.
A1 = 4.1 Angstrom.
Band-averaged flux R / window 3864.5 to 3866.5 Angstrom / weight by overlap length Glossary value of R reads 25.4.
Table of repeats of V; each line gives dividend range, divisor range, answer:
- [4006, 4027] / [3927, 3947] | 1.51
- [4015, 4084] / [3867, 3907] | 1.30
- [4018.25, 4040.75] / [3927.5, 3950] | 1.48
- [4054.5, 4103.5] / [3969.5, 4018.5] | 1.15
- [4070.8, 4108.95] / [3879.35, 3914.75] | 1.31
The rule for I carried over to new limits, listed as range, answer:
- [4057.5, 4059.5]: 28.6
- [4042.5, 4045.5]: 28.5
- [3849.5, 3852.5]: 22.5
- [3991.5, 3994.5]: 26.7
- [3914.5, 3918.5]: 24.6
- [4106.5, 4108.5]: 23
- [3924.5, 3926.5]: 21.4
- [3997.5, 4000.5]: 26.1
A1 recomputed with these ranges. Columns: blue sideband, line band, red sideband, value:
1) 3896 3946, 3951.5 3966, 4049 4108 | 1.1 Angstrom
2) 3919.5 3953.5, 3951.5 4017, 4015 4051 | 1.8 Angstrom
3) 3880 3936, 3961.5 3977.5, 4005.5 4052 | 4.6 Angstrom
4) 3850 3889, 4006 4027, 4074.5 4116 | -1.6 Angstrom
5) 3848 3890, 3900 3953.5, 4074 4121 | 3.2 Angstrom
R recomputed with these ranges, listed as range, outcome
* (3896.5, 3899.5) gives 24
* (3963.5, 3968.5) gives 17.5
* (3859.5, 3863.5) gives 21.1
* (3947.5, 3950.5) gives 23.2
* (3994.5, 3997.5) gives 27.4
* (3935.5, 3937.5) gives 14.9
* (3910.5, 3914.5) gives 26.8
